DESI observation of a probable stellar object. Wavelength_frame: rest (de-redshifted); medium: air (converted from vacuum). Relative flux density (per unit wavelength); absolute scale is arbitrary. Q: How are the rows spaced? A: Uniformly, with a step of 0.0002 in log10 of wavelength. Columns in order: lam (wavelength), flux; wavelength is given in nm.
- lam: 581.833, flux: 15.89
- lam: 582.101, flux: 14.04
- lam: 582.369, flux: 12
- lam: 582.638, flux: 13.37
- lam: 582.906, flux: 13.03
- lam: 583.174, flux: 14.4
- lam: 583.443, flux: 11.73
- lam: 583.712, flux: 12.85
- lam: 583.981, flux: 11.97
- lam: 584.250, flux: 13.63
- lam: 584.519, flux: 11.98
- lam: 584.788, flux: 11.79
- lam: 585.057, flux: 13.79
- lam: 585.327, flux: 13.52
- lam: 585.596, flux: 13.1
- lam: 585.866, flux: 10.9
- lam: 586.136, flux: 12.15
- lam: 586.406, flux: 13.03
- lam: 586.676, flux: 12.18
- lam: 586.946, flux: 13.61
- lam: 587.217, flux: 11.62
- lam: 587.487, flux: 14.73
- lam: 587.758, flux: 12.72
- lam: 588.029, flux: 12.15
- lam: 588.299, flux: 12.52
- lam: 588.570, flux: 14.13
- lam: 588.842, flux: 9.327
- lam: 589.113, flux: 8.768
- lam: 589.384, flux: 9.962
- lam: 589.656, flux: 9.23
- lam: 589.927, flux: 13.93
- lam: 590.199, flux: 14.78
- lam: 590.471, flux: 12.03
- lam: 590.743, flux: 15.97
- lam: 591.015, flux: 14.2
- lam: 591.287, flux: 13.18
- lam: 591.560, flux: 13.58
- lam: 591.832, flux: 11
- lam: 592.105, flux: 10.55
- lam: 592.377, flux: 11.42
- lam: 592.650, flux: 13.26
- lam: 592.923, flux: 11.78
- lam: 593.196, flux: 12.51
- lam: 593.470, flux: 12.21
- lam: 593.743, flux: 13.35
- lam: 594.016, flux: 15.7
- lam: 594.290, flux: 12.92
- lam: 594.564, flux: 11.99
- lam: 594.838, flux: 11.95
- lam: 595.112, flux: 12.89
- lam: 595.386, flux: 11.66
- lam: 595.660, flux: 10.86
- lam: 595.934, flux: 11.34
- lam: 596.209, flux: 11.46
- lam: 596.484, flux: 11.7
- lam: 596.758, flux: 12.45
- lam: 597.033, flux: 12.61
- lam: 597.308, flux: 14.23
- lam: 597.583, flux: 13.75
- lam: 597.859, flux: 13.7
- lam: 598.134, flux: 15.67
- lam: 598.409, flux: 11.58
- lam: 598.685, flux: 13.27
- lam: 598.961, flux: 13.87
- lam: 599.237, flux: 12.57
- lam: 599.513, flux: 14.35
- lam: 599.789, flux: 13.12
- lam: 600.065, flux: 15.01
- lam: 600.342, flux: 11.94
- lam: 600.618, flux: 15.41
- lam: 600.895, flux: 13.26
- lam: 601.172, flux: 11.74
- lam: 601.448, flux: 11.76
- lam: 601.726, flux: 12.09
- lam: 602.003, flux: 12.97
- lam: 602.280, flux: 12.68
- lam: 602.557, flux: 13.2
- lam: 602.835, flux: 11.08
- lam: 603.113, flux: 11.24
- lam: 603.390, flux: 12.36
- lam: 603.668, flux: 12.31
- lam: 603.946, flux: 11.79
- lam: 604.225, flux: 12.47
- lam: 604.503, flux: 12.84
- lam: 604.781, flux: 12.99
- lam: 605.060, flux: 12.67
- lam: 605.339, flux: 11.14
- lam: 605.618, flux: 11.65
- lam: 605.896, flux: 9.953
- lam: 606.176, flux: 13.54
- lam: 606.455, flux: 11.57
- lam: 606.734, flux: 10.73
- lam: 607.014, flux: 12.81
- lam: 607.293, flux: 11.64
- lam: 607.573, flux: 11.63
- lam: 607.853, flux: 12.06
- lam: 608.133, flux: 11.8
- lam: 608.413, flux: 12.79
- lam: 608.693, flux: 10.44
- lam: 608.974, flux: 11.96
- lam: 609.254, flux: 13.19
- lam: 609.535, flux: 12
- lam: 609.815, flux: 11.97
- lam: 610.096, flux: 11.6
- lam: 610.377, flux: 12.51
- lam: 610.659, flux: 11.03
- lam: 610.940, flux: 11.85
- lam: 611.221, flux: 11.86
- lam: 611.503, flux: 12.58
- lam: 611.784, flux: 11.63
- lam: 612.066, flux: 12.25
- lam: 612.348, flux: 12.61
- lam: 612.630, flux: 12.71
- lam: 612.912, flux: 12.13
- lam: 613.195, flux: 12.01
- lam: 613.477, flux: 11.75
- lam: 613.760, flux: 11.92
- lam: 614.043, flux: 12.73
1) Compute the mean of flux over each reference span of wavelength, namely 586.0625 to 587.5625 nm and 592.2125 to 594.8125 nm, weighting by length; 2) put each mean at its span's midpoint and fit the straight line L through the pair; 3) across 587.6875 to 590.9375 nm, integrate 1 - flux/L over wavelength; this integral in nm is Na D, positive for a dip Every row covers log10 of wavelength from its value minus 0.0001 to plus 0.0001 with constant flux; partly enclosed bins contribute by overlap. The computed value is 0.16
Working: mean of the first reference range 12.8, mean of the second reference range 12.7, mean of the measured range 12.2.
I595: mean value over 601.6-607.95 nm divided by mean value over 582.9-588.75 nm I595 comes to 0.94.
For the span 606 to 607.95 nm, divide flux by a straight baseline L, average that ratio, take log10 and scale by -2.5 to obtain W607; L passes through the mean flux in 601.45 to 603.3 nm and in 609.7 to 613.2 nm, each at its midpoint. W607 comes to 0.01 mag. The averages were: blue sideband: 12.2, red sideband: 12.1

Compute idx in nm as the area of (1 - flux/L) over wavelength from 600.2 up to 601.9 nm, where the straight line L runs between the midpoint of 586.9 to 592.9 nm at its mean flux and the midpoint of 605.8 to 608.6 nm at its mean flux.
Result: -0.09 nm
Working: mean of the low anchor 12.4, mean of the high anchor 11.9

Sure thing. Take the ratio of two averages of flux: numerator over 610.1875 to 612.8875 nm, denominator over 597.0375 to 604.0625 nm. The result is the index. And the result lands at 0.9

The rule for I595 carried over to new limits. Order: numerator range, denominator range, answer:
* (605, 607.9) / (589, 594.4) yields 0.94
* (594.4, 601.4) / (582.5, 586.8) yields 1.01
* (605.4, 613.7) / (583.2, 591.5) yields 0.95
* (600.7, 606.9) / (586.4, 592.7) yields 0.98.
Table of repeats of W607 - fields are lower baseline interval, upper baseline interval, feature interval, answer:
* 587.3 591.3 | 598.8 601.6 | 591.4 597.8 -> 0.039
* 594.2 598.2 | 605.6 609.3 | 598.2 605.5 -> -0.045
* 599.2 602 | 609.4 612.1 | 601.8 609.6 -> 0.041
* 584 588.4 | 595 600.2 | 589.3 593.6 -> 0.027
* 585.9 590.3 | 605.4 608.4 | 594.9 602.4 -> -0.084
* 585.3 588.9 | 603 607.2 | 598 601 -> -0.122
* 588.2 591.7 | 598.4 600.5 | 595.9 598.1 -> 0.021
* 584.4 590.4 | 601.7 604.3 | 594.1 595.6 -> -0.007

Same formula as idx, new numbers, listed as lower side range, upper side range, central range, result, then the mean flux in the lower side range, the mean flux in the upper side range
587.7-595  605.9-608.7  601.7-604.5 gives -0.06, 12.4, 11.9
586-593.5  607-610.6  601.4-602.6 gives -0.04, 12.4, 12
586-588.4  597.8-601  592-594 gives 0.12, 12.7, 13.6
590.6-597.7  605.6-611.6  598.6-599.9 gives -0.11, 12.6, 11.9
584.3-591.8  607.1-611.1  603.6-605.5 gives -0.04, 12.5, 11.9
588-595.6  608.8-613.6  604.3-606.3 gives 0.01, 12.4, 12.1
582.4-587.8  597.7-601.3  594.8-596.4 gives 0.20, 12.8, 13.5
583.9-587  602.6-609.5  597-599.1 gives -0.24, 12.6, 12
